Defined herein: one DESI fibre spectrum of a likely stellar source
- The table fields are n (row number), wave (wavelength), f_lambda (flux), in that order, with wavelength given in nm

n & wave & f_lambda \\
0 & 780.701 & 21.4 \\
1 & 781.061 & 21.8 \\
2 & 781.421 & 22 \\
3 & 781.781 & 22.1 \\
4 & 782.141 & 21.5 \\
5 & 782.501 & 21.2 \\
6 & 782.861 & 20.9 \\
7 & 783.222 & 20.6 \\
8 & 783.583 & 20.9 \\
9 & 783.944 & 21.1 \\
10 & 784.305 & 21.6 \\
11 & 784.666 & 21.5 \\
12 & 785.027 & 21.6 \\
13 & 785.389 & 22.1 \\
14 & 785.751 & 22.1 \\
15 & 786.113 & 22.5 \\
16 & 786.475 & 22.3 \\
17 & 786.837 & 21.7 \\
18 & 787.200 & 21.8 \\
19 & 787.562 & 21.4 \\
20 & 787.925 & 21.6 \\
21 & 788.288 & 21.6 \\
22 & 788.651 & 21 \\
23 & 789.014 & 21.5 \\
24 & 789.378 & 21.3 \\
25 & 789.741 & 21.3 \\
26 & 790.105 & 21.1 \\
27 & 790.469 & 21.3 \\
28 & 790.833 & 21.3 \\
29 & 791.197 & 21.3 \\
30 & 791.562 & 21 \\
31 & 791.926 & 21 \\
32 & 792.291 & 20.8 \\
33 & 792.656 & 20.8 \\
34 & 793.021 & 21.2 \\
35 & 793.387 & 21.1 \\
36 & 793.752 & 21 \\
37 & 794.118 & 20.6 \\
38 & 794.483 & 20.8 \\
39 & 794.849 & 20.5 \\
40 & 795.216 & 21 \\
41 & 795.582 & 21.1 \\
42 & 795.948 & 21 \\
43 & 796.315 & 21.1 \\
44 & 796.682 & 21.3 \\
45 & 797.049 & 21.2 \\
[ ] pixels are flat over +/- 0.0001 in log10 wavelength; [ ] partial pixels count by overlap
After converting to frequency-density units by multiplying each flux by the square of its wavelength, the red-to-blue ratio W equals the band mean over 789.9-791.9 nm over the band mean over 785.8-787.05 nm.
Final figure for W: 1.0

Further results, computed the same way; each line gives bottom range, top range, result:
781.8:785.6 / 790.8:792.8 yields 1.01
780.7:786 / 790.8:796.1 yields 1.00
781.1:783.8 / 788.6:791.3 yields 1.02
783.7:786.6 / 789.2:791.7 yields 0.99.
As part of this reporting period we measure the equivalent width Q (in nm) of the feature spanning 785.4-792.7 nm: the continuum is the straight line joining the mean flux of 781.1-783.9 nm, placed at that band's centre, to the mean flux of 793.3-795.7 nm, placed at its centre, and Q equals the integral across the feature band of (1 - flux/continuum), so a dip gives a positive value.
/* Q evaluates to -0.13 nm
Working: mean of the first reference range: 21.3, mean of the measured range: 21.5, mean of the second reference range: 20.9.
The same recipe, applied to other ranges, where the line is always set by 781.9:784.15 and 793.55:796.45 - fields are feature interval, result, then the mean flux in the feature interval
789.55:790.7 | -0.015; 21.2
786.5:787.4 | -0.035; 21.8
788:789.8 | -0.032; 21.4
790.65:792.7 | -0.011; 21.1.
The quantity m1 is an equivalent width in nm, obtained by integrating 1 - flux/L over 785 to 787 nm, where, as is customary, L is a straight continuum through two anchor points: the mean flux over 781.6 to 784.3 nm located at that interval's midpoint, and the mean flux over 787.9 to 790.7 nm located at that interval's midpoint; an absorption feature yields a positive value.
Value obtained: -0.077 nm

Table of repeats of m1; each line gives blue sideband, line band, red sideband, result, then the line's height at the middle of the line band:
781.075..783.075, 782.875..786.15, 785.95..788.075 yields 0.035 nm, 21.7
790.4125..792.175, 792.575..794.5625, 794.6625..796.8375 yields 0.014 nm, 21.1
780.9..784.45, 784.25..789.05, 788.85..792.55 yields -0.107 nm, 21.3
